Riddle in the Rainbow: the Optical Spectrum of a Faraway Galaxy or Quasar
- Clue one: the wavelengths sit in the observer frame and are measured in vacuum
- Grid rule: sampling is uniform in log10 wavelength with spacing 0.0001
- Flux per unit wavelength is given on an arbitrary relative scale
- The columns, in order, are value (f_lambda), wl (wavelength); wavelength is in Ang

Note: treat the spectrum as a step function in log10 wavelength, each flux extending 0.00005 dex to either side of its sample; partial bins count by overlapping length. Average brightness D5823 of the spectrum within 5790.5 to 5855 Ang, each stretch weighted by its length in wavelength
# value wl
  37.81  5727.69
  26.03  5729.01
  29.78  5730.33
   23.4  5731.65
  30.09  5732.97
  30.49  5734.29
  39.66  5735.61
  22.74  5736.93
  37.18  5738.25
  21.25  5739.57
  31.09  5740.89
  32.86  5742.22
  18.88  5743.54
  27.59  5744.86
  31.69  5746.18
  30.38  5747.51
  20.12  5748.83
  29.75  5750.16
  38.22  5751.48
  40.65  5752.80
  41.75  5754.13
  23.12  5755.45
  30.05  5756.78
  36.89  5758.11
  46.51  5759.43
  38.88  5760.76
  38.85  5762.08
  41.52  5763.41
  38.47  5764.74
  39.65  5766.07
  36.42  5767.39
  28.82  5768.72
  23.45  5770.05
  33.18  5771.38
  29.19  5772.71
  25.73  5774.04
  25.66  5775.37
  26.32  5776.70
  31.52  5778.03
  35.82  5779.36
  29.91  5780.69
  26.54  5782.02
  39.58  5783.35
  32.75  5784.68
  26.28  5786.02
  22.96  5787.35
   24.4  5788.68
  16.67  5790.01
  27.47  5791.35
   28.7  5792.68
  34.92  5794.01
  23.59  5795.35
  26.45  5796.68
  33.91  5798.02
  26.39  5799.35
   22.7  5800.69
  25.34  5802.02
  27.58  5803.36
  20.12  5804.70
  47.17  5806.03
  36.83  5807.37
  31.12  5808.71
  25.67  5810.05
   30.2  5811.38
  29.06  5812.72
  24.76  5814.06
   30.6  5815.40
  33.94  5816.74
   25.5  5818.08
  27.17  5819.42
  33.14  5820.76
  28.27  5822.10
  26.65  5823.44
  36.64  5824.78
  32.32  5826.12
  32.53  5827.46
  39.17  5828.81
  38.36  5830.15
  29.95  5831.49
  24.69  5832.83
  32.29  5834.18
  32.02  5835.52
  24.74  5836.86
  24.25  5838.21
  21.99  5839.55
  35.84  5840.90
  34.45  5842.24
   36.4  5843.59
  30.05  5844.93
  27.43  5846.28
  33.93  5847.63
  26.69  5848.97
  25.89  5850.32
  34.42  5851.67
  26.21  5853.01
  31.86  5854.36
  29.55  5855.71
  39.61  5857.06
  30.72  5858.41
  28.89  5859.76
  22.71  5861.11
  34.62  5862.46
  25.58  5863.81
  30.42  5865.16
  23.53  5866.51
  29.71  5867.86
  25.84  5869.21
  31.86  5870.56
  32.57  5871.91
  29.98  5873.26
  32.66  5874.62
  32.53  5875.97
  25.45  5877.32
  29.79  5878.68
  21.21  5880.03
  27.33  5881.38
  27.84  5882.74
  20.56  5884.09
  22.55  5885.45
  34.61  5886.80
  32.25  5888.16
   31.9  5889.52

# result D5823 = 30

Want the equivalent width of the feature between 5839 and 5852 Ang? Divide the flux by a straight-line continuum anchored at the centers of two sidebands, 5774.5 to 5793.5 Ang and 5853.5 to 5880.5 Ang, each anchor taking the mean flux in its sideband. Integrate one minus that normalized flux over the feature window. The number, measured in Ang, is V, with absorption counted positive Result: -0.7 Ang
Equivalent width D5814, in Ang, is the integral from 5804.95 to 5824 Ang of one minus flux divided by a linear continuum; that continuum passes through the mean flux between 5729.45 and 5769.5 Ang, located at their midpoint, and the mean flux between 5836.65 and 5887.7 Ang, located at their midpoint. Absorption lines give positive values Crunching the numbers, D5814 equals 0.03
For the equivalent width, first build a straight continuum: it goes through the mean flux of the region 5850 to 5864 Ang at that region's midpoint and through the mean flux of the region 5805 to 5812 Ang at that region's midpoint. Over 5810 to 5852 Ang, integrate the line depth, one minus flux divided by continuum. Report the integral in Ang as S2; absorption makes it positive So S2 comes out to 2.2 Ang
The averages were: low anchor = 33.5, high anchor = 30.3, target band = 30.3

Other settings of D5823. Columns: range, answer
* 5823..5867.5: 30.4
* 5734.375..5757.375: 30.4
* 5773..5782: 29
